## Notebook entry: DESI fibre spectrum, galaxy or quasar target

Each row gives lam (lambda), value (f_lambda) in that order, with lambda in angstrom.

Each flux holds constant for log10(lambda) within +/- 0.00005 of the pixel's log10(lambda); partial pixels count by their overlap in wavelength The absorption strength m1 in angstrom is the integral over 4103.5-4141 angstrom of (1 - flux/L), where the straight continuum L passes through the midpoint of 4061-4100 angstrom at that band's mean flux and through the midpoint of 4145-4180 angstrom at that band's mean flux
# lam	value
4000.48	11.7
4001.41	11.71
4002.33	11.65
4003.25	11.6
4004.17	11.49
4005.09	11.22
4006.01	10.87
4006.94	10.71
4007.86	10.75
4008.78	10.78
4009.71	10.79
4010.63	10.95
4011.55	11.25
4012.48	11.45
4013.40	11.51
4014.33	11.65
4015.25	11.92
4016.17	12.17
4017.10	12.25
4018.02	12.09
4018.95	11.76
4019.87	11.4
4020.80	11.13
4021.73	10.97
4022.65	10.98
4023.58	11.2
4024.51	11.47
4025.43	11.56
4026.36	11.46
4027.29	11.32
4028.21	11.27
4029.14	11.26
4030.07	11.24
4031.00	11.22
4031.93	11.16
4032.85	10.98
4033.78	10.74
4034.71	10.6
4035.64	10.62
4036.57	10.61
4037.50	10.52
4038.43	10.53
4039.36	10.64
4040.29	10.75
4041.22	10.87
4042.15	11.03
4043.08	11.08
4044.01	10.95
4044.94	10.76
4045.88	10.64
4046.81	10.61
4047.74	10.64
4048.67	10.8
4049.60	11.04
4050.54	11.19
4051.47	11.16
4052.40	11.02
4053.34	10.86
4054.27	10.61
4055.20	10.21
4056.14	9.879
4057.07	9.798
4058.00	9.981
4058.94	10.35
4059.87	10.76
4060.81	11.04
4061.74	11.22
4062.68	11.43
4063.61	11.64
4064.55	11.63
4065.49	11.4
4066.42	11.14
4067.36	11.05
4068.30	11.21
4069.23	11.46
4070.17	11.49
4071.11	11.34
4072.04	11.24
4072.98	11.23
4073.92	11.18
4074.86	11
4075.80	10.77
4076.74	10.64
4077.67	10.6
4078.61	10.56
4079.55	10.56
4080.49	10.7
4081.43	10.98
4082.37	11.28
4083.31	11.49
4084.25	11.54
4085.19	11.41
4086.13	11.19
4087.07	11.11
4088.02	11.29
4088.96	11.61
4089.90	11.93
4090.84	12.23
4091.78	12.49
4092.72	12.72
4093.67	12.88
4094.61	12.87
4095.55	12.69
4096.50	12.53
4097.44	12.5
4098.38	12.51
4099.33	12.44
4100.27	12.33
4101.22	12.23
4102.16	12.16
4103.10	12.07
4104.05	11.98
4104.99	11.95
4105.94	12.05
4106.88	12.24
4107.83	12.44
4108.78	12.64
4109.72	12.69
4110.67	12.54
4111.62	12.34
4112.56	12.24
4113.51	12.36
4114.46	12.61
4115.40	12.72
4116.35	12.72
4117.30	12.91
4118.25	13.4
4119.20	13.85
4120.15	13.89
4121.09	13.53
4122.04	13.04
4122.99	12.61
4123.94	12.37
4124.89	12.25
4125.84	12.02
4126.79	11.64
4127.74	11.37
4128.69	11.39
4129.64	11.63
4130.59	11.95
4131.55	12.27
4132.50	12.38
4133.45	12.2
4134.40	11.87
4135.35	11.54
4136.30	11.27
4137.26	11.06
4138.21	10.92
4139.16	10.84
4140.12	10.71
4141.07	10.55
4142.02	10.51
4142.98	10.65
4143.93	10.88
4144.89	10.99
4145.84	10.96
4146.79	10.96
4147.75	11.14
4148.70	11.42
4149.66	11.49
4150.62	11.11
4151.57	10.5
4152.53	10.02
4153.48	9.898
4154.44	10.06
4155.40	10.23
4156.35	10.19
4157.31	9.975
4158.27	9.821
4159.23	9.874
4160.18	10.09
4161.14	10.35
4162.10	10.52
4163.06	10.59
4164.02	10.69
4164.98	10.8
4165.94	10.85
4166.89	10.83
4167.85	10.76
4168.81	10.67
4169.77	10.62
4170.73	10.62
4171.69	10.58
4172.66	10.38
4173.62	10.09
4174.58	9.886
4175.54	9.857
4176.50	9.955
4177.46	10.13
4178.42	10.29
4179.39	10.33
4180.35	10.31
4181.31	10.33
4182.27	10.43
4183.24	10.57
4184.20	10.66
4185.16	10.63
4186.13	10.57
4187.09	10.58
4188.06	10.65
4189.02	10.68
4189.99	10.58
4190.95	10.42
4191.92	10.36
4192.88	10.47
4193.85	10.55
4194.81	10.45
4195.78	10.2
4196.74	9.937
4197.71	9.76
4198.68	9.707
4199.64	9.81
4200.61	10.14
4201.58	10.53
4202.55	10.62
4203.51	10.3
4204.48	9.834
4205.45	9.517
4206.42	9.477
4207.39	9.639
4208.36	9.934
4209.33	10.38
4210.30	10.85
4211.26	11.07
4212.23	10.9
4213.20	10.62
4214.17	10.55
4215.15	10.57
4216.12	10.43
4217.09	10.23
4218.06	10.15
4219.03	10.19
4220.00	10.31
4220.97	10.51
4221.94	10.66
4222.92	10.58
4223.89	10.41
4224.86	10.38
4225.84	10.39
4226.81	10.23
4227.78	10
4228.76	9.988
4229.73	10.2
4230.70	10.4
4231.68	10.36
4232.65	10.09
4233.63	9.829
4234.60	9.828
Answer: -4.1 angstrom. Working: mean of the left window 11.5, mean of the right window 10.5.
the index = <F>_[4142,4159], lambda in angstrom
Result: 10.6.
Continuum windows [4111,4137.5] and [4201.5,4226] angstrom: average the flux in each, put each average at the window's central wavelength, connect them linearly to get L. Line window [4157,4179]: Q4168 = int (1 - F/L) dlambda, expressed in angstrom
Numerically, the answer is 1.9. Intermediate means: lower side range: 12.3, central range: 10.4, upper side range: 10.3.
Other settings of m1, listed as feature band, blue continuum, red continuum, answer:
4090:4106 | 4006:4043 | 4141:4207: -2.37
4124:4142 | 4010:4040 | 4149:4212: -1.56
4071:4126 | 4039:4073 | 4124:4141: -3.73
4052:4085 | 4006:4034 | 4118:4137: 2.25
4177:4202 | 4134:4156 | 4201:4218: 0.31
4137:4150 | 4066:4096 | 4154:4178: -0.37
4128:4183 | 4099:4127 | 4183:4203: 3.24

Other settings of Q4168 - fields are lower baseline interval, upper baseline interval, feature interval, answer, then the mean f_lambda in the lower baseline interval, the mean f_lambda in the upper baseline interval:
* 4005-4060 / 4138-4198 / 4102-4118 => -2.55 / 11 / 10.5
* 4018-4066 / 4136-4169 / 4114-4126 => -2.48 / 11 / 10.6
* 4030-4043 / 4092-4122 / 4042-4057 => 0.54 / 10.8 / 12.6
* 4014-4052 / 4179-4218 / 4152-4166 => 0.37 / 11.1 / 10.3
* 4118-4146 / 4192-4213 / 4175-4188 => 0.39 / 11.8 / 10.2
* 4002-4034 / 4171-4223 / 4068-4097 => -1.42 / 11.3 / 10.3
